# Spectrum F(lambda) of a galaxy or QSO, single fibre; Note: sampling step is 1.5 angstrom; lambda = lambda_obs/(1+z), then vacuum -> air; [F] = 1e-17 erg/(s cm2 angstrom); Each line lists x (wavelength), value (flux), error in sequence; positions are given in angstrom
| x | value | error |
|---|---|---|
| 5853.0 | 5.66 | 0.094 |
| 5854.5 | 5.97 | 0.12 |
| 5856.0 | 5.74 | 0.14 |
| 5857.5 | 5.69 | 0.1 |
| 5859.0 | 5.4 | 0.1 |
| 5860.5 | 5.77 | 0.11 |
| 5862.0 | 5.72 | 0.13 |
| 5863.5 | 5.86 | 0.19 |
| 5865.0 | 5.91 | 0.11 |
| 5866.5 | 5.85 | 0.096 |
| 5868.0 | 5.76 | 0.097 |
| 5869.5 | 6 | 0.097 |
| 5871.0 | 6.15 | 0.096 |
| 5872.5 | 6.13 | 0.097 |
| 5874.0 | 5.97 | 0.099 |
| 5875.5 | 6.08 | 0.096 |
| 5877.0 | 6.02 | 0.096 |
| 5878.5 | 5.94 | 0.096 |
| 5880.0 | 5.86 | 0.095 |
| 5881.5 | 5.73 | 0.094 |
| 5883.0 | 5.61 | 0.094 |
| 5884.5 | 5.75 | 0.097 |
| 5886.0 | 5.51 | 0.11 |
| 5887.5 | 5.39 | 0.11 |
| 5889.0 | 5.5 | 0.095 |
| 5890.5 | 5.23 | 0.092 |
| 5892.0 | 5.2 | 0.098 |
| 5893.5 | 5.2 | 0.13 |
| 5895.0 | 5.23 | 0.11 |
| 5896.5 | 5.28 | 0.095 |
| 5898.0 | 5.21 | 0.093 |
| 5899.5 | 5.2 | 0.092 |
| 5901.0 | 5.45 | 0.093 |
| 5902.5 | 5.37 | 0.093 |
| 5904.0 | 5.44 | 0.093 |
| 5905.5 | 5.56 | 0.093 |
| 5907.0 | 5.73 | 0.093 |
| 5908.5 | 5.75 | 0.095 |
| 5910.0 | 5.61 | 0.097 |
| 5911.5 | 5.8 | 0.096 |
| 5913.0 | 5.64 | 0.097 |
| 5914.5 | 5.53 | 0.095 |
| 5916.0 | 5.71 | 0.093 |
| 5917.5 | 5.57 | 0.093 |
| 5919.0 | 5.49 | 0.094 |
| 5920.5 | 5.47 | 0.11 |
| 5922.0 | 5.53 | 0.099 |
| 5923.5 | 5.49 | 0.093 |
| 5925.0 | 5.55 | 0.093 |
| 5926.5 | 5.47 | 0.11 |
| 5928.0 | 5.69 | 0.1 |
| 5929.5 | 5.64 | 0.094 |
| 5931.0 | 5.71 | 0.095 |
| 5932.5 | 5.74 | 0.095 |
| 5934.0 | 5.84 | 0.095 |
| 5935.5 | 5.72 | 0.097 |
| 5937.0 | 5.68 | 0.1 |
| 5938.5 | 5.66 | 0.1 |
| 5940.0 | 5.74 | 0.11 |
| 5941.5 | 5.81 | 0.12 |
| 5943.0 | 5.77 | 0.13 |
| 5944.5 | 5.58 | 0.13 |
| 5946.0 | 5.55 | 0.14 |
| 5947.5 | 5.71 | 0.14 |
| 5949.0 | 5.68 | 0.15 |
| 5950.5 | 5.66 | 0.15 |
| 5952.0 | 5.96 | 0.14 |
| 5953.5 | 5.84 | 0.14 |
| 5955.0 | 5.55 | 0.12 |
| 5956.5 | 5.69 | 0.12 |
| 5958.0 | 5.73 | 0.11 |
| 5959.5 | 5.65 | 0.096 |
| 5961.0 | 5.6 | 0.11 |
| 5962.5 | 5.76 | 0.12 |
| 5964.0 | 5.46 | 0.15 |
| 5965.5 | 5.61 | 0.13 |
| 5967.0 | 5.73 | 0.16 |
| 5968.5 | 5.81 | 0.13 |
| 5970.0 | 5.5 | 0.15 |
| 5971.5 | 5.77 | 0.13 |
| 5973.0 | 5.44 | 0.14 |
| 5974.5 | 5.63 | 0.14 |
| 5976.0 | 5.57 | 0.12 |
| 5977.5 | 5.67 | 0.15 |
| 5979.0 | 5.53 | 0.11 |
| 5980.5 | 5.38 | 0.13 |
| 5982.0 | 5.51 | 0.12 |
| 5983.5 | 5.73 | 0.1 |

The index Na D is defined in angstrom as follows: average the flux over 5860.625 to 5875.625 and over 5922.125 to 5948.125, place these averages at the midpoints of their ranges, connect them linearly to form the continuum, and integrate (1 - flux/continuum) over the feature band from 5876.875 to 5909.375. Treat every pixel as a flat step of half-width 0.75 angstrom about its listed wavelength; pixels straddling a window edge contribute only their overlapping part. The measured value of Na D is 1.9 angstrom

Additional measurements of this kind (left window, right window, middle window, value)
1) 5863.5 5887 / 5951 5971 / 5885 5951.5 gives 2.60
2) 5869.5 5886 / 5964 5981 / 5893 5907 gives 1.16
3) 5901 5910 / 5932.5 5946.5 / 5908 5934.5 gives 0.05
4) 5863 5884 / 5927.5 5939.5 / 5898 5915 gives 0.78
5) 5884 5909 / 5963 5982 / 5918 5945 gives -0.75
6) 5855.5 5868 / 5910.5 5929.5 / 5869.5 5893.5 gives -0.17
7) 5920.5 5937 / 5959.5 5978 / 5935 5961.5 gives -0.32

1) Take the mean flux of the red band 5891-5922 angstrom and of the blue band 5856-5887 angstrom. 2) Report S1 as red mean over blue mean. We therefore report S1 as 0.94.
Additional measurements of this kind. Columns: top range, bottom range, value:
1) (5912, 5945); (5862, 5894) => 0.98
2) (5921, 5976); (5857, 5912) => 1.00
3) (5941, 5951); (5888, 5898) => 1.08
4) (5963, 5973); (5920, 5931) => 1.01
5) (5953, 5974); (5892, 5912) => 1.04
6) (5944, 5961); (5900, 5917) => 1.02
